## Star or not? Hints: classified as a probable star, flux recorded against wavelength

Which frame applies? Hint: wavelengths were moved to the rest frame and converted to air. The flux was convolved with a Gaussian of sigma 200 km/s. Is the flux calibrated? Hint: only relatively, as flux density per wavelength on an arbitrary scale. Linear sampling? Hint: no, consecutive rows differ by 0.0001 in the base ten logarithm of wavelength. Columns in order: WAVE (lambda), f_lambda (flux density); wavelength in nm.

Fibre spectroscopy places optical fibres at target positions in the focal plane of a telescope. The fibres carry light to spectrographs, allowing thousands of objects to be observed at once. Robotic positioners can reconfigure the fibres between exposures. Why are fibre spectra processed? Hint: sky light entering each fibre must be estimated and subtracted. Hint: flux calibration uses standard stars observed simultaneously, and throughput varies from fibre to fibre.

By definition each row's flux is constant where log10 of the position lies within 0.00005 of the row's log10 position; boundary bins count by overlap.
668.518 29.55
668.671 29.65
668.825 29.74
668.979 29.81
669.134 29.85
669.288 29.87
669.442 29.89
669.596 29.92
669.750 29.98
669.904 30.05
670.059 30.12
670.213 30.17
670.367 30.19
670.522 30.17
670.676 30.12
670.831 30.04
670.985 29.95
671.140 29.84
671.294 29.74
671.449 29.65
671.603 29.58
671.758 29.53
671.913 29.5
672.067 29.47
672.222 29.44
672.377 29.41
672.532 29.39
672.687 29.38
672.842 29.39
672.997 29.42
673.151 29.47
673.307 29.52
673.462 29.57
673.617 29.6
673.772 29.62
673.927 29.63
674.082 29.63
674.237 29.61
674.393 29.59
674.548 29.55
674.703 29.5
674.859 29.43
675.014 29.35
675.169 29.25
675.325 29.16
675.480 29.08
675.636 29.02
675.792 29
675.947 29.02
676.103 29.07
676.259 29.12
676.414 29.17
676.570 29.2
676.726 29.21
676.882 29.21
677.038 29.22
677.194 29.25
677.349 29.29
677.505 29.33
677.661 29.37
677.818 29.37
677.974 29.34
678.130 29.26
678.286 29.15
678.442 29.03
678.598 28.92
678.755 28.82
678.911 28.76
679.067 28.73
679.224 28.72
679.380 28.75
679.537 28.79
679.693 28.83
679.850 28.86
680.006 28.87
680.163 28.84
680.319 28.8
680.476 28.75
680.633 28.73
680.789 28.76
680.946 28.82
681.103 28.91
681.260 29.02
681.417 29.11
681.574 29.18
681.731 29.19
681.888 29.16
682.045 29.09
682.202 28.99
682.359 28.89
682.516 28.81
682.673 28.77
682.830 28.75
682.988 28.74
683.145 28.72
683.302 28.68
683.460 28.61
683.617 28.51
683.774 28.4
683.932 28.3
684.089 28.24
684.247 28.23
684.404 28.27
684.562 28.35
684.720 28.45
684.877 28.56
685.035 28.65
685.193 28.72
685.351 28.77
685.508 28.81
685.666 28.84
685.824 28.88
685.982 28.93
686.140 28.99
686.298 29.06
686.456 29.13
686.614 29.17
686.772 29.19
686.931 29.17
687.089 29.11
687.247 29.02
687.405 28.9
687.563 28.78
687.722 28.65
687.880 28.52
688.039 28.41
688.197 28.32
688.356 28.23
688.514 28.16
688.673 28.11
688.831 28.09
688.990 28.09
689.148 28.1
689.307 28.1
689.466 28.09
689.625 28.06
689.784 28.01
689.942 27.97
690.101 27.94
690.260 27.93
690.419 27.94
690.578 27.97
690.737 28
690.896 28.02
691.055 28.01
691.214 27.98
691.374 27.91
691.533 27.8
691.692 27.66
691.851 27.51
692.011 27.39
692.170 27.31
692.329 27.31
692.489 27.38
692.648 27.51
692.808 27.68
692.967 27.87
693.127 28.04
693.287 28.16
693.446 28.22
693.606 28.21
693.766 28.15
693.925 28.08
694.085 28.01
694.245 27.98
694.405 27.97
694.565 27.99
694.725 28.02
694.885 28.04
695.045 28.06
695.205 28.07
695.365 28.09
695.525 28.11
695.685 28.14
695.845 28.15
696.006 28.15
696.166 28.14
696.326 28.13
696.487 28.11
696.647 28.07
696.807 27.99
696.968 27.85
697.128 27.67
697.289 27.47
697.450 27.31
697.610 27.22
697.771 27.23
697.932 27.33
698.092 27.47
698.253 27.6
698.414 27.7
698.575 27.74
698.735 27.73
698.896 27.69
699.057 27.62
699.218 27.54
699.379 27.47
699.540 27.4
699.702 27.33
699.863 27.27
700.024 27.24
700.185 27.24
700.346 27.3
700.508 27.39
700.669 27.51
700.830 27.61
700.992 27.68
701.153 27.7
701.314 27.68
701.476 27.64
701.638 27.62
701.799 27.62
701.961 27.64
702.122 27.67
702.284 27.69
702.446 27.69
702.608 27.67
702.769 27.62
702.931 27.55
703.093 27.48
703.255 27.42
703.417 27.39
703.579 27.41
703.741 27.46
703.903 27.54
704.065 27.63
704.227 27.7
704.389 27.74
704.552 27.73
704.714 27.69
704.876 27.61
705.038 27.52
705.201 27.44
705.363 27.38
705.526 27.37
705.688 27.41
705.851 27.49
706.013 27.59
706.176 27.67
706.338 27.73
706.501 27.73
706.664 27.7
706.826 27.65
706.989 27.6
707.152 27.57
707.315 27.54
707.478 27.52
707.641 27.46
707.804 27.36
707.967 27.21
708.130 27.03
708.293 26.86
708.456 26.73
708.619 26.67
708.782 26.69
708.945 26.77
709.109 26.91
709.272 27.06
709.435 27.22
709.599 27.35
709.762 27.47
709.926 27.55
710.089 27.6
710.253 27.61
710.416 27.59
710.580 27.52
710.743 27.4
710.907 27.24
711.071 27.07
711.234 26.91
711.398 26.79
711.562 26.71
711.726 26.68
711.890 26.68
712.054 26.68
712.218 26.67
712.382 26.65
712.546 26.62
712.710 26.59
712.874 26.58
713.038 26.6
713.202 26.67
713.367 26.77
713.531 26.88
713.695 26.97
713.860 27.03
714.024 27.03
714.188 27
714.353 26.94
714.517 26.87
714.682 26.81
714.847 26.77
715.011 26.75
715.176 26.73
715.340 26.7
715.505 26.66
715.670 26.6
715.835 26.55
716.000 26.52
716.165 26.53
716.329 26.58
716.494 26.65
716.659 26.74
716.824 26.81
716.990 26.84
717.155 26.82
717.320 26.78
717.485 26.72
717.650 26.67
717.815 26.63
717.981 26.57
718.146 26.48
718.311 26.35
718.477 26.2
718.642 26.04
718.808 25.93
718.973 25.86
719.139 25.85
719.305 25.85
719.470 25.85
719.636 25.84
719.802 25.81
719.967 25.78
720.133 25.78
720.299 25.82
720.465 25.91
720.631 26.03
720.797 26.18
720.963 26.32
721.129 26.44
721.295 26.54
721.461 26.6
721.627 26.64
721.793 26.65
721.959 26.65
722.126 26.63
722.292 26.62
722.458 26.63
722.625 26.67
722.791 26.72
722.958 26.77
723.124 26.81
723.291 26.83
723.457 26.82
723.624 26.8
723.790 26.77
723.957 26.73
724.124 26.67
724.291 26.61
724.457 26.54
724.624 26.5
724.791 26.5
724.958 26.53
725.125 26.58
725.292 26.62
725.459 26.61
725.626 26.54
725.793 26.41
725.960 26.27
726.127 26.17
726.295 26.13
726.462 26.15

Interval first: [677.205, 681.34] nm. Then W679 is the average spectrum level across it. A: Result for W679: 29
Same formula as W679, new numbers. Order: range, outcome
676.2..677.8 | 29.2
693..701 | 27.8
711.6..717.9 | 26.7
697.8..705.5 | 27.5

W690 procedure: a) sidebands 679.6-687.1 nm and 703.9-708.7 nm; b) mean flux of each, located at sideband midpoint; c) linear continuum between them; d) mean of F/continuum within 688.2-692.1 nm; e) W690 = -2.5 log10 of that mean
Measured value 0.02 mag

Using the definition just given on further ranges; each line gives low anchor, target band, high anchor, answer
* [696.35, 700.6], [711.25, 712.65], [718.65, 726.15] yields 0.009 mag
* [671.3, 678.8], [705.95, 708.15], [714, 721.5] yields -0.015 mag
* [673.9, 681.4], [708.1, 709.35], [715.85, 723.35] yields 0.011 mag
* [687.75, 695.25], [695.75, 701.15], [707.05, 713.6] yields 0.000 mag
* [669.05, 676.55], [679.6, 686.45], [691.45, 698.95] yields 0.000 mag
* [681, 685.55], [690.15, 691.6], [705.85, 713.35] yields 0.012 mag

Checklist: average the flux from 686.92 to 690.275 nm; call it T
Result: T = 28.3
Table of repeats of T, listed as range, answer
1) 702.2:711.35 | 27.4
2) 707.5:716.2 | 26.9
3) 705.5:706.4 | 27.6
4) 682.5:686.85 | 28.7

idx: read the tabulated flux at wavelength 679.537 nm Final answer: 28.79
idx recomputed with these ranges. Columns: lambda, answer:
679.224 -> 28.72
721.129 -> 26.44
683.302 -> 28.68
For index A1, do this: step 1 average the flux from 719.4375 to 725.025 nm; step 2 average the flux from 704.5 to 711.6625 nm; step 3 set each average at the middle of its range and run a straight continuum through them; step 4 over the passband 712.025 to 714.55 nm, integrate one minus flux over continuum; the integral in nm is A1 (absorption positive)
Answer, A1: 0.02 nm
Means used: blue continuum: 27.3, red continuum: 26.4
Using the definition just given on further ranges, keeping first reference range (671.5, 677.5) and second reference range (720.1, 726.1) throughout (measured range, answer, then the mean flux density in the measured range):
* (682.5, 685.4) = 0.03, 28.5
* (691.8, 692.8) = 0.03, 27.4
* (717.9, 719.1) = 0.03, 26.2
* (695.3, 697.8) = 0.02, 27.9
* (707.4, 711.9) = 0.03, 27.1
